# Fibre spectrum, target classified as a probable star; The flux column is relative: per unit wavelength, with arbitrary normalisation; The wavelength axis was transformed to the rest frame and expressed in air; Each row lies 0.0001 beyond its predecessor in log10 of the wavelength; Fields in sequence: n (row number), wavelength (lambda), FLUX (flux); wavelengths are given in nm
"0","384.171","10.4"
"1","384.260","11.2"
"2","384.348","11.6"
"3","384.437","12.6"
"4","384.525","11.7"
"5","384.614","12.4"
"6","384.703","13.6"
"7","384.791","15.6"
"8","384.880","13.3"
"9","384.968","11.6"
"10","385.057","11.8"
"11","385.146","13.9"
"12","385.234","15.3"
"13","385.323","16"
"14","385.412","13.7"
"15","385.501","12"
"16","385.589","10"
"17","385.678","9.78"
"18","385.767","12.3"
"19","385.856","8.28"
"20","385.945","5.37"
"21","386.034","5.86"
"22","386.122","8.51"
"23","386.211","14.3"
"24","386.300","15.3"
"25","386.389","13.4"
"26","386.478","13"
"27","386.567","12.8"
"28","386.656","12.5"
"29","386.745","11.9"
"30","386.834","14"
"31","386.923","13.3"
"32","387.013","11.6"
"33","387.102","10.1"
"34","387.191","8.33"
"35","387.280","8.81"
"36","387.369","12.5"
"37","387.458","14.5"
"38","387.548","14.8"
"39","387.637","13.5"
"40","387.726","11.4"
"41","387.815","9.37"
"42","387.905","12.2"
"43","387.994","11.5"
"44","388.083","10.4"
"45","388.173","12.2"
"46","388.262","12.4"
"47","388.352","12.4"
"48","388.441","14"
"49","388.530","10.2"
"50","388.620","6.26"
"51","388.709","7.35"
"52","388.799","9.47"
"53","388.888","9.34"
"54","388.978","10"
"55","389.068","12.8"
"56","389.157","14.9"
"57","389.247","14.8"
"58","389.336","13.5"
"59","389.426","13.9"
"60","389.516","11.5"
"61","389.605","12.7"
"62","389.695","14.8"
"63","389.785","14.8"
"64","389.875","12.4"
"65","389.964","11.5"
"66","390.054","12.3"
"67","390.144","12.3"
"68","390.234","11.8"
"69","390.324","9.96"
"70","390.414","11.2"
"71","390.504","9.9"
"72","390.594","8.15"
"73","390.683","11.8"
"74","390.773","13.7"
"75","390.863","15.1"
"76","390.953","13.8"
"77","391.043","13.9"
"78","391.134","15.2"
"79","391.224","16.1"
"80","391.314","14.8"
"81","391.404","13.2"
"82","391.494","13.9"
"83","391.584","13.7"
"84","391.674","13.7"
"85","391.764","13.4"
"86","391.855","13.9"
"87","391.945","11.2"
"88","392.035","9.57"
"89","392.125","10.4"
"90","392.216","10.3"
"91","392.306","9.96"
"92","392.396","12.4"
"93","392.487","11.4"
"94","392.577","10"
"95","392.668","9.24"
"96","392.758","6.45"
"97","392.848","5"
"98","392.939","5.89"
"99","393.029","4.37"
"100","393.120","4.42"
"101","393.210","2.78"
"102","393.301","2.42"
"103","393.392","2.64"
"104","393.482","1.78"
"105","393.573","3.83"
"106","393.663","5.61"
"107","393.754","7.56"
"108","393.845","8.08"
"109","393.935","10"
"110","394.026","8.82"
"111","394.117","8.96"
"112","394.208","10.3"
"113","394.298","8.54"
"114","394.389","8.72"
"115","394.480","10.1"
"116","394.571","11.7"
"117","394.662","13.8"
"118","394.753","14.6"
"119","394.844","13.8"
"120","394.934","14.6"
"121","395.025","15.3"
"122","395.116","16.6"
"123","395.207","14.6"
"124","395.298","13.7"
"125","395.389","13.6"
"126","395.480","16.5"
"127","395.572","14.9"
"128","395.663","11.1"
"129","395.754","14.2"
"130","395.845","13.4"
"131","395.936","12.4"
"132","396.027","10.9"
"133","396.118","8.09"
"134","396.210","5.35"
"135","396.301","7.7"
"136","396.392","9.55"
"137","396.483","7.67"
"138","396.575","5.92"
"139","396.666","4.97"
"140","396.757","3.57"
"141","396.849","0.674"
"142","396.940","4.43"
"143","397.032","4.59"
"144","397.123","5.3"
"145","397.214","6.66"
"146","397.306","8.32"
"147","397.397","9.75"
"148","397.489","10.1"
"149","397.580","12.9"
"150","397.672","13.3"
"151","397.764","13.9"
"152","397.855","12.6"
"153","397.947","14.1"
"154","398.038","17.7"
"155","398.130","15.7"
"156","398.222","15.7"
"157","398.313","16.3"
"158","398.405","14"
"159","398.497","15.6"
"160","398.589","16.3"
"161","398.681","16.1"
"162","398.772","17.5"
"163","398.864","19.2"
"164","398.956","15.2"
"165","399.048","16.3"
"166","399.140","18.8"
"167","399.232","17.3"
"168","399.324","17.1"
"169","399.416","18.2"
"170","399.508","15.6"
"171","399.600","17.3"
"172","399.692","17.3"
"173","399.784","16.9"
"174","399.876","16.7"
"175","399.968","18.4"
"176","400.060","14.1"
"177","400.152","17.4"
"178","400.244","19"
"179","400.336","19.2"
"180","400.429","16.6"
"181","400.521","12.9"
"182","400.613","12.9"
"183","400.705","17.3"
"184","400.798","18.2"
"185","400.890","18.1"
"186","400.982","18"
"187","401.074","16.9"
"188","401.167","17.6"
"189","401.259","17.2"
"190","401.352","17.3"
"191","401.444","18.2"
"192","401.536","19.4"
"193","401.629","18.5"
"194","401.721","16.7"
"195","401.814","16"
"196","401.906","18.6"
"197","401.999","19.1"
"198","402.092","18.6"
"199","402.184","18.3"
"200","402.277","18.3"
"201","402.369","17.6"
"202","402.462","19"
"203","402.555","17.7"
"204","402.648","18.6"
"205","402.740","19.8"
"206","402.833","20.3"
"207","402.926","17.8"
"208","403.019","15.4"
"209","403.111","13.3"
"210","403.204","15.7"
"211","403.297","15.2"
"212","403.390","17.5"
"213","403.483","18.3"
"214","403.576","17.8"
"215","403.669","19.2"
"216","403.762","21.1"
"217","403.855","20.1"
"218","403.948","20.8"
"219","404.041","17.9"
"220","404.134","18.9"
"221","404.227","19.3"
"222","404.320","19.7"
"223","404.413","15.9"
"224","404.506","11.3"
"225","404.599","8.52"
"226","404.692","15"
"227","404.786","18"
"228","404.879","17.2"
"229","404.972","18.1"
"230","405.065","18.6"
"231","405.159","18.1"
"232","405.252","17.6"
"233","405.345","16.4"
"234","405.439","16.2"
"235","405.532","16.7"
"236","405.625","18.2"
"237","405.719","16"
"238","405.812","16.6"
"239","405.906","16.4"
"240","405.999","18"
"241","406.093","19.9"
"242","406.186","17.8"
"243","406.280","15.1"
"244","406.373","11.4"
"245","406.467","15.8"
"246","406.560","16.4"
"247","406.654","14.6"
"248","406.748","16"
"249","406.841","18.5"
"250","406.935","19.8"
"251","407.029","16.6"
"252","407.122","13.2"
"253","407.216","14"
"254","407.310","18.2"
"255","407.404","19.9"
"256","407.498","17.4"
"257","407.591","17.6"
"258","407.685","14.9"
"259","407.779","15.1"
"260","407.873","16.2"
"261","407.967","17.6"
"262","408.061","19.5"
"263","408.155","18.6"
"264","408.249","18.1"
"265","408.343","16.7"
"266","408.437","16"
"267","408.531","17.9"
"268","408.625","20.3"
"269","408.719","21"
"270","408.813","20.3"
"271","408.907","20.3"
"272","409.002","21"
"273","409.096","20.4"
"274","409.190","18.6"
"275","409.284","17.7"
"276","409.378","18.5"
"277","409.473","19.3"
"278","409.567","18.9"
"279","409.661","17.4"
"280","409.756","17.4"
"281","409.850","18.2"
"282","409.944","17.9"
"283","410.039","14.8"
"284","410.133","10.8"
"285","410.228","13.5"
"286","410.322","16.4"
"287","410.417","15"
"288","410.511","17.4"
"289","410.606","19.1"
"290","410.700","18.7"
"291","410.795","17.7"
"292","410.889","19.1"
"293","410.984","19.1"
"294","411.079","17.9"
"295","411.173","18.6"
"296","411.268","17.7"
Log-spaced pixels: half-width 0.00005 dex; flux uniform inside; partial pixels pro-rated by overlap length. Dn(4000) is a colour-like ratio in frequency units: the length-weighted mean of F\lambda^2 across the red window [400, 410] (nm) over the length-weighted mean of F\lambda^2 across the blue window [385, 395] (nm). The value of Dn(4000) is 1.71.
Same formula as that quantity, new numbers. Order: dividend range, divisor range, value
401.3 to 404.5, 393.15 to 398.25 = 1.89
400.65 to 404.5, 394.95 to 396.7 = 1.62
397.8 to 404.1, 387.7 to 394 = 1.72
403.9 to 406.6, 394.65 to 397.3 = 1.72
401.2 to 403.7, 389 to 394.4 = 1.79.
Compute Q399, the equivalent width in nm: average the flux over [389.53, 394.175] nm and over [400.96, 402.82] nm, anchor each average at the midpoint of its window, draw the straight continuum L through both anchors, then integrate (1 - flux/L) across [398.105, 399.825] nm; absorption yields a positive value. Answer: -0.09 nm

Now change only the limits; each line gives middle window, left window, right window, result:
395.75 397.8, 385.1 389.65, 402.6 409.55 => 0.89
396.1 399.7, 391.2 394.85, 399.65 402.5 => 0.60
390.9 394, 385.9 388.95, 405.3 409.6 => 0.80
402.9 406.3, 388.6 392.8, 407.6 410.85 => -0.18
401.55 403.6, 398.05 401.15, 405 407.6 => -0.11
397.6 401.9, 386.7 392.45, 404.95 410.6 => -0.47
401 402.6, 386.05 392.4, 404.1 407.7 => -0.25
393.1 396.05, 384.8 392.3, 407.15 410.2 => 0.74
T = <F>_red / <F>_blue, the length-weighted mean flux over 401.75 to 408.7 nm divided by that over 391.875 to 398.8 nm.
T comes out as 1.7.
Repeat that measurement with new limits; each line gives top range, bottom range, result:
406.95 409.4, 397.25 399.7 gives 1.18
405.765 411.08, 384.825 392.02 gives 1.43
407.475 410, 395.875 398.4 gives 1.89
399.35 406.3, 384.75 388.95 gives 1.49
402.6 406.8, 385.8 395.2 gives 1.55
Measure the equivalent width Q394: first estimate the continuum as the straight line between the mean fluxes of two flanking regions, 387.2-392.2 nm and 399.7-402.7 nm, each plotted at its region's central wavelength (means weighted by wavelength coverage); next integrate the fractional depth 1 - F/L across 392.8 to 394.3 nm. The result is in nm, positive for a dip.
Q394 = 0.87 nm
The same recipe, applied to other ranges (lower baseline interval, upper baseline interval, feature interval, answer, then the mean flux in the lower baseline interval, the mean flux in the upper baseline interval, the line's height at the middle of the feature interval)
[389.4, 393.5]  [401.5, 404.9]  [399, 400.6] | -0.136 nm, 10.8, 17.6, 15.6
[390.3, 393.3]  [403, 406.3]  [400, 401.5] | -0.174 nm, 10.7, 17.1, 15.2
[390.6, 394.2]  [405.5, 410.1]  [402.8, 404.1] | -0.220 nm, 9.71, 17.5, 15.3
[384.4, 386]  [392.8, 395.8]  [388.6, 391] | -0.230 nm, 12.1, 9.67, 10.9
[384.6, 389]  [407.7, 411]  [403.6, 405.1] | -0.095 nm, 11.6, 17.8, 16.4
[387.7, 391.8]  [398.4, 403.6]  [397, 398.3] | 0.341 nm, 12.3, 17.3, 15.8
